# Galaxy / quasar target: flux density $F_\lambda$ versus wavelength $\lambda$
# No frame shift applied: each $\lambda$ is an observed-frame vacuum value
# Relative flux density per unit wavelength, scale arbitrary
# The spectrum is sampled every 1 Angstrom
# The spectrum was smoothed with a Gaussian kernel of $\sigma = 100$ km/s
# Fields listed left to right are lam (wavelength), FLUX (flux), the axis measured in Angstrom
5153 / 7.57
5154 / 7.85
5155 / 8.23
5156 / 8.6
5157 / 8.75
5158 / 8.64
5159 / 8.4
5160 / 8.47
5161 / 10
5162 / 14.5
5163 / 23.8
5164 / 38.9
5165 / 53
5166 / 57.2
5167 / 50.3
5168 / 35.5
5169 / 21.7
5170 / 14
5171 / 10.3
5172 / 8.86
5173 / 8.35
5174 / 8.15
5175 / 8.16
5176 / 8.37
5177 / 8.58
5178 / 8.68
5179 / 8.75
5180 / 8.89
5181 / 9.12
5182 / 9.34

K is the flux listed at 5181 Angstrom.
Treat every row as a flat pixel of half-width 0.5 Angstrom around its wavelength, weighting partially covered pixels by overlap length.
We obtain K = 9.12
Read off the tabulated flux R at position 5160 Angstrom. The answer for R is 8.47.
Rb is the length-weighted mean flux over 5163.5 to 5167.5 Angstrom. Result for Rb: 49.9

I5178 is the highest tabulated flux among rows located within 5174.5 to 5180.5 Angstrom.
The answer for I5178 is 8.89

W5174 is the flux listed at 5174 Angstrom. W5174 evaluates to 8.15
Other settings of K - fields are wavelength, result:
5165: 53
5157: 8.75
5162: 14.5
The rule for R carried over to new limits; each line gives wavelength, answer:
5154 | 7.85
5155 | 8.23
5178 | 8.68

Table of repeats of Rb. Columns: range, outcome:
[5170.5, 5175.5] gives 8.76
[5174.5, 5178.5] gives 8.45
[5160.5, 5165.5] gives 28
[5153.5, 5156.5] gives 8.23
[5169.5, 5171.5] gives 12.2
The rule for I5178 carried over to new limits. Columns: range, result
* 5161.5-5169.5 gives 57.2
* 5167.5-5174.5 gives 35.5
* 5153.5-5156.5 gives 8.6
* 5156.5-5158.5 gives 8.75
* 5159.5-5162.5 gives 14.5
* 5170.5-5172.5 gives 10.3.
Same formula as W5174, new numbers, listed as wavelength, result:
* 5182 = 9.34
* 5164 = 38.9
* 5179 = 8.75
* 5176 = 8.37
